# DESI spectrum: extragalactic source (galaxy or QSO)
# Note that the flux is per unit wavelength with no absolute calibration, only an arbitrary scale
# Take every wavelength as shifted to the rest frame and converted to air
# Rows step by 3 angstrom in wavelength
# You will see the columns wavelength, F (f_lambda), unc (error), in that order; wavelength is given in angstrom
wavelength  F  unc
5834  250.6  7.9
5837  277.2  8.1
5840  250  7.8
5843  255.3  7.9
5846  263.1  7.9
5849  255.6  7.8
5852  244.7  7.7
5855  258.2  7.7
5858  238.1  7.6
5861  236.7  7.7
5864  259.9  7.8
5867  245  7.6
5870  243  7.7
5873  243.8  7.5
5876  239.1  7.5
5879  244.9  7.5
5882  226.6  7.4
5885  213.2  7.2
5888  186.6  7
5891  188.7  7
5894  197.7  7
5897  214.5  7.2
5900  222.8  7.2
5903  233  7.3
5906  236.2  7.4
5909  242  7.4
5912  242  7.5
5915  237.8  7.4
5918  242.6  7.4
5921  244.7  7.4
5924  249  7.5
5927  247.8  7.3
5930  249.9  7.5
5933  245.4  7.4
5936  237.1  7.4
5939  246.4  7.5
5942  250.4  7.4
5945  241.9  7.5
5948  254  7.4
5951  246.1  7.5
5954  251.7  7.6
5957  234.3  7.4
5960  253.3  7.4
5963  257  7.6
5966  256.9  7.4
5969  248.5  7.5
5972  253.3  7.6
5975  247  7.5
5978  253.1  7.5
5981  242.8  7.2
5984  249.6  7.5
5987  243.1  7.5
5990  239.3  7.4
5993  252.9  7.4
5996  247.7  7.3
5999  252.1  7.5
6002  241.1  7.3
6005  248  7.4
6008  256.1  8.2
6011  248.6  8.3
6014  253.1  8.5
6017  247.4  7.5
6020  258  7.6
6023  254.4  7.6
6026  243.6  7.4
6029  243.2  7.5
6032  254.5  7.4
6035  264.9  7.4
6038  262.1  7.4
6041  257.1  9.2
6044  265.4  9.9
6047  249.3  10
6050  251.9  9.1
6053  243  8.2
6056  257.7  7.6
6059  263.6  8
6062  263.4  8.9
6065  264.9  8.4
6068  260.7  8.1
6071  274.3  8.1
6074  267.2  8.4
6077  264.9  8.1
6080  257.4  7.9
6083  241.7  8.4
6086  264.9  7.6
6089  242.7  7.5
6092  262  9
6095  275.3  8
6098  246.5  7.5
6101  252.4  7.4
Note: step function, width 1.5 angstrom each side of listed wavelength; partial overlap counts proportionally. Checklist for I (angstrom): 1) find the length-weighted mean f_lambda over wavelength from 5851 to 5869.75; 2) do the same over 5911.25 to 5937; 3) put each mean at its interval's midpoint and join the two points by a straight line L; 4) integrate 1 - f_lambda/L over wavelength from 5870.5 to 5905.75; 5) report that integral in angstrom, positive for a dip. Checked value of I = 3.6 angstrom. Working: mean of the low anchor 247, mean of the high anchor 244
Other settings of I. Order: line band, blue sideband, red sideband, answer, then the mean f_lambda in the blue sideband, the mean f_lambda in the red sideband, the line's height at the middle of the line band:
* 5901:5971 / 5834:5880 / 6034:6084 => 2.3 angstrom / 250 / 260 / 254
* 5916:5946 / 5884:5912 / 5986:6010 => -2.5 angstrom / 216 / 248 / 227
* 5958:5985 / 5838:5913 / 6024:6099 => -0.4 angstrom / 235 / 258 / 247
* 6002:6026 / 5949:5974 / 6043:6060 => 0.2 angstrom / 250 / 255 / 253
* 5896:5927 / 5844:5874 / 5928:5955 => 1.3 angstrom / 249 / 247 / 248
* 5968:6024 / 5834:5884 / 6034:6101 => 1.3 angstrom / 249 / 259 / 255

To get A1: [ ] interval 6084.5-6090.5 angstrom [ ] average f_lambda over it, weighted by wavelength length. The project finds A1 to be 254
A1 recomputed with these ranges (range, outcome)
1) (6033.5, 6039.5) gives 264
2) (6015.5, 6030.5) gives 249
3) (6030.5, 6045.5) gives 261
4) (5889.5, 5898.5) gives 200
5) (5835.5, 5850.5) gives 260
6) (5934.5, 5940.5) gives 242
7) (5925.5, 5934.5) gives 248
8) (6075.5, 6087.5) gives 257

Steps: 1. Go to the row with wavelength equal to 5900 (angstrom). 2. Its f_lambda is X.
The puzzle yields 222.8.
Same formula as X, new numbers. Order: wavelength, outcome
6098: 246.5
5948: 254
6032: 254.5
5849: 255.6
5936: 237.1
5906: 236.2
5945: 241.9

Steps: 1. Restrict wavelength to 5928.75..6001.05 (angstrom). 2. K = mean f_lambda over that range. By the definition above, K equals 248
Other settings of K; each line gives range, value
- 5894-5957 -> 241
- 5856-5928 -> 232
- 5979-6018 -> 248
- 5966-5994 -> 248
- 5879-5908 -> 215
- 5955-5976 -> 250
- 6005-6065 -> 255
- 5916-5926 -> 245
